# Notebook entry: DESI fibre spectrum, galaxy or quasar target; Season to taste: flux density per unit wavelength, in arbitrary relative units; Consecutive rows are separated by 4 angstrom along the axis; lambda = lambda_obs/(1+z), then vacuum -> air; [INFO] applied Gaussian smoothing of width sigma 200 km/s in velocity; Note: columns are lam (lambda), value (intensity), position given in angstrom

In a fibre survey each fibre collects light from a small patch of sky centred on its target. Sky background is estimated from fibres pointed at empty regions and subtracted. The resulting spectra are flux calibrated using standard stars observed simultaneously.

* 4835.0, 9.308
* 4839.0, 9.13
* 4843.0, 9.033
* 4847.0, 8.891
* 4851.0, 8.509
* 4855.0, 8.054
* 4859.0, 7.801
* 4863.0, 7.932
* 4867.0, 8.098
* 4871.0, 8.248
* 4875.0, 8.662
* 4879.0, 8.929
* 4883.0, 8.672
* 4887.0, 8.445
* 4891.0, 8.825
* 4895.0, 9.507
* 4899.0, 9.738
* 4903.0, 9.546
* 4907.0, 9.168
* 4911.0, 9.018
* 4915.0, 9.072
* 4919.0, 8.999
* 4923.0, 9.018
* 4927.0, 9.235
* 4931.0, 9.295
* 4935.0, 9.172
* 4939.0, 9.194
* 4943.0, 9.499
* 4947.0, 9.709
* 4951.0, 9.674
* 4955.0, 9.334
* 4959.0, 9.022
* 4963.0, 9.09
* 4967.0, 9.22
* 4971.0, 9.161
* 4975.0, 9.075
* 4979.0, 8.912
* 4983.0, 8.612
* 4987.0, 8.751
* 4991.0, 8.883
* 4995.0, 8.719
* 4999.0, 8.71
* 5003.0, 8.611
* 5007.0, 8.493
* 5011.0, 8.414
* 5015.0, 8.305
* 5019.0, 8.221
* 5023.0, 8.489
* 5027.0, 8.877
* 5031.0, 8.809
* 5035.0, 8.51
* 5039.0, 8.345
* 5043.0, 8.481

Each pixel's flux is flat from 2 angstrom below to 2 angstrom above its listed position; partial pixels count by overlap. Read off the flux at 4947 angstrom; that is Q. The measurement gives 9.709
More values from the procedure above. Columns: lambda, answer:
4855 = 8.054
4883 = 8.672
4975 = 9.075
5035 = 8.51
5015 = 8.305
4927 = 9.235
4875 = 8.662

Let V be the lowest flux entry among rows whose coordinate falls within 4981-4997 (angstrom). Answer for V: 8.612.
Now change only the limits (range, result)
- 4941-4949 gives 9.499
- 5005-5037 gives 8.221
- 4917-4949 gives 8.999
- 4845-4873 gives 7.801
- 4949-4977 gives 9.022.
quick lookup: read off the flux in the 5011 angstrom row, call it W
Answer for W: 8.414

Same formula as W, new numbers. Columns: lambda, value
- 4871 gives 8.248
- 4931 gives 9.295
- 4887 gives 8.445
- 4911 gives 9.018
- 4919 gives 8.999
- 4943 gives 9.499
